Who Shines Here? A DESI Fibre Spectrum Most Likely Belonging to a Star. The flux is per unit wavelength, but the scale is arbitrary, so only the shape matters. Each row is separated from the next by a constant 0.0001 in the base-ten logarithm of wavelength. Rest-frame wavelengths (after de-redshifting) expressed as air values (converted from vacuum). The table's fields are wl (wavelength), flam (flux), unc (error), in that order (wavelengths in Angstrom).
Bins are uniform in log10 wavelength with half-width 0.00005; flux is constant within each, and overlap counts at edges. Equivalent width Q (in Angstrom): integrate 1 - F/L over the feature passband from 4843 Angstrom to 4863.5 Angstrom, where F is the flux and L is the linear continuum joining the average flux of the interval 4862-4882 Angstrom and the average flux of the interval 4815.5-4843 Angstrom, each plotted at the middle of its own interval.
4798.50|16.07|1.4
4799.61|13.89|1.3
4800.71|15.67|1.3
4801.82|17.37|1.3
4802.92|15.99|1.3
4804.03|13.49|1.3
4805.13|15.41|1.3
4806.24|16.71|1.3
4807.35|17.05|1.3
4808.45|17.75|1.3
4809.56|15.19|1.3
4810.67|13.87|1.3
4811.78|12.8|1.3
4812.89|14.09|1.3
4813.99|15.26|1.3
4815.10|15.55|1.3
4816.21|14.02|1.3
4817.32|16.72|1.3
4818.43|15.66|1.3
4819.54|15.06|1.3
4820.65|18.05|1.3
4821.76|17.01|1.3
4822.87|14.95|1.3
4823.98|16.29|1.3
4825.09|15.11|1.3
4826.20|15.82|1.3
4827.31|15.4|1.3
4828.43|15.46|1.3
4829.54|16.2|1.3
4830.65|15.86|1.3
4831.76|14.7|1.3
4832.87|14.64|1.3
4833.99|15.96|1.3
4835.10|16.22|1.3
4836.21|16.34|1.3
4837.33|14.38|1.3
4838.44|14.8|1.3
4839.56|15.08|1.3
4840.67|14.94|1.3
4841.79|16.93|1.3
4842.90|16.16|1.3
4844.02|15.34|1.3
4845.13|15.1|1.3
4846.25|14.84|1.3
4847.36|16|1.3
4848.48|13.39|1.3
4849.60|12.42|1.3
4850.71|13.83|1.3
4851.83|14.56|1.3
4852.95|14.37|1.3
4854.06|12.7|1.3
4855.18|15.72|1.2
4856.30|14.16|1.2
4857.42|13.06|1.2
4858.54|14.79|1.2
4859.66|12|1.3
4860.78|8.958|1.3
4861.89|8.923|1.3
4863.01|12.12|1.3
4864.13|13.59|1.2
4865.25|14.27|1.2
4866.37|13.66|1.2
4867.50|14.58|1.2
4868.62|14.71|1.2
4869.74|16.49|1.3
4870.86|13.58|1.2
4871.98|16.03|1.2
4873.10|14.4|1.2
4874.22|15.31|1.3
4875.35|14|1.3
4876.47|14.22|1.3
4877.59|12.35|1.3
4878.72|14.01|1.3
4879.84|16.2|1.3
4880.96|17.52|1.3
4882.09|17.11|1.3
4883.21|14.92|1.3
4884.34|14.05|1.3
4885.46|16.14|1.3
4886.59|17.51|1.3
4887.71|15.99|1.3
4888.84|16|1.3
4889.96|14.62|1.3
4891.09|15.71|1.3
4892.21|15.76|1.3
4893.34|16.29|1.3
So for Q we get 2.0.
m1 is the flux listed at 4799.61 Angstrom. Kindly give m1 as 13.89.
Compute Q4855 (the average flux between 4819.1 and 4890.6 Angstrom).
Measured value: 14.8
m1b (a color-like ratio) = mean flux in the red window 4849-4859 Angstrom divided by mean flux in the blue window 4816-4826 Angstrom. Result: 0.87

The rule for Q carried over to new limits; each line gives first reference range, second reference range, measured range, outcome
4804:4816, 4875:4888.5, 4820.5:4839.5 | -0.46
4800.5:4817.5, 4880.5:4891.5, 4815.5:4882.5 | 3.90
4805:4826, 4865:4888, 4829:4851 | 0.34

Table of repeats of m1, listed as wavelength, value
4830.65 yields 15.86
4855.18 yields 15.72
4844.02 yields 15.34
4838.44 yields 14.8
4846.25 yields 14.84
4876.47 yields 14.22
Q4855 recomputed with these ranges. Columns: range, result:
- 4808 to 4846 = 15.5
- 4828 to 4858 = 14.9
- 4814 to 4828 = 15.8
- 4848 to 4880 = 13.7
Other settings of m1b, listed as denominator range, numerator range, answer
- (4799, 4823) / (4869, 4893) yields 0.99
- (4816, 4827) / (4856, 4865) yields 0.77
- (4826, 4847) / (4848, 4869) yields 0.86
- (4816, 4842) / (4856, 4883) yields 0.90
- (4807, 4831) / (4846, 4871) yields 0.87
